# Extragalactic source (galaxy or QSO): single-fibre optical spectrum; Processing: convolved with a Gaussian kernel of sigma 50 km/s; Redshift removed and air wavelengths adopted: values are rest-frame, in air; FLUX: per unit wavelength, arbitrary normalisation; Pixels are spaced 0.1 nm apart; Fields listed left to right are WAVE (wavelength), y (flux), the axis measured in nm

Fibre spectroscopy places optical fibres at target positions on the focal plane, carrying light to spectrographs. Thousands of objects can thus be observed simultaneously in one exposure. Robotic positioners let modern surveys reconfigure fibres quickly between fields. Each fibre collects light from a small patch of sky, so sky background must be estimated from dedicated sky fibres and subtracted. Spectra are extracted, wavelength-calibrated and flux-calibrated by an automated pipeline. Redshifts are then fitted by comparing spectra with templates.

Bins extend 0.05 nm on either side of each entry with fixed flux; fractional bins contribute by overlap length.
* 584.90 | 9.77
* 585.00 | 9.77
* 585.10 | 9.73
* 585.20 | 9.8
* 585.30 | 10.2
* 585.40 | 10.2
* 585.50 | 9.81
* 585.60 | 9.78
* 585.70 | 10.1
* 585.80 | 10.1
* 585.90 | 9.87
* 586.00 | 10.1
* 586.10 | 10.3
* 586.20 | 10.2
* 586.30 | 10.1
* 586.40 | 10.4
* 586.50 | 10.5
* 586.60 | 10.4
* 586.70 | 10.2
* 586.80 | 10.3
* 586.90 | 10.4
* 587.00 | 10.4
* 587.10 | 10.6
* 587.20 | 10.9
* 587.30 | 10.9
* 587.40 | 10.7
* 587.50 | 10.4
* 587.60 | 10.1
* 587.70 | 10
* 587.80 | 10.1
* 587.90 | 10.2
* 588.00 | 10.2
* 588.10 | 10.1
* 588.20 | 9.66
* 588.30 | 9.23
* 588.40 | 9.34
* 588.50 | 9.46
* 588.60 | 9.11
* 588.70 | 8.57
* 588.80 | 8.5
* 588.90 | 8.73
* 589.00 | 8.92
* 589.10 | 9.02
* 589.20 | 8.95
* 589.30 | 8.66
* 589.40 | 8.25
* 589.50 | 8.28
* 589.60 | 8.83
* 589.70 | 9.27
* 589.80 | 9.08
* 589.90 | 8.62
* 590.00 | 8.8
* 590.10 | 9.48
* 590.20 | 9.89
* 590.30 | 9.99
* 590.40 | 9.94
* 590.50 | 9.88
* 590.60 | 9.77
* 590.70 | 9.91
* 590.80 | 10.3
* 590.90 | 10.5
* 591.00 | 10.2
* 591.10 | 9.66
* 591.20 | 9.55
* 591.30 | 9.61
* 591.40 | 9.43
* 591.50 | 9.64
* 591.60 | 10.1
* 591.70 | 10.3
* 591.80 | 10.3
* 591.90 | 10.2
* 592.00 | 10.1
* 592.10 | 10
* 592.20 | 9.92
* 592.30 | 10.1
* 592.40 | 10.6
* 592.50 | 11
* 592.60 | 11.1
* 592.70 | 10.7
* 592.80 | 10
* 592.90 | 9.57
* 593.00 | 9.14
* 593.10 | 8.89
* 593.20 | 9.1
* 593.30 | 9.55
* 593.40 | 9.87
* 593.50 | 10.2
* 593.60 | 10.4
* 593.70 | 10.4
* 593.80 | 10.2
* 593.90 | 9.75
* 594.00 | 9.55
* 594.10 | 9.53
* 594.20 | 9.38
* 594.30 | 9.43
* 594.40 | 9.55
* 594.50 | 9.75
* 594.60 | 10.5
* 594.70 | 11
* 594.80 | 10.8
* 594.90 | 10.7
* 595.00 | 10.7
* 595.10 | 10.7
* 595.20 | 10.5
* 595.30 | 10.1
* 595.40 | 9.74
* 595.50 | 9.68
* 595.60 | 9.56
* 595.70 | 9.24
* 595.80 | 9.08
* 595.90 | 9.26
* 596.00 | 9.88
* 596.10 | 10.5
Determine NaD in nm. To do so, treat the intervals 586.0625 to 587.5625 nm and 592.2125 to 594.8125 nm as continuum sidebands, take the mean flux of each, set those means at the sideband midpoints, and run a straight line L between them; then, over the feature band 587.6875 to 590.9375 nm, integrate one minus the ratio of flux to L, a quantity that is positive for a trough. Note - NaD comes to 0.29 nm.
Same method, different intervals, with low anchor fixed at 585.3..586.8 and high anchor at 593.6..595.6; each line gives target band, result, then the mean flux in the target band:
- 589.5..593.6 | 0.122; 9.82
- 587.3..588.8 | 0.052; 9.79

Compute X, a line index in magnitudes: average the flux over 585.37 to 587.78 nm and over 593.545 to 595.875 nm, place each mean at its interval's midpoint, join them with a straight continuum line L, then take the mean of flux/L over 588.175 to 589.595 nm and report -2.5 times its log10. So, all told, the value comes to 0.15 mag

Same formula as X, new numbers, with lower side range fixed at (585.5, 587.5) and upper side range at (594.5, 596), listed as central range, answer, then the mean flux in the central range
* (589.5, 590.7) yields 0.09 mag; 9.39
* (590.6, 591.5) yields 0.04 mag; 9.87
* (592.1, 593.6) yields 0.02 mag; 10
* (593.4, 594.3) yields 0.03 mag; 9.9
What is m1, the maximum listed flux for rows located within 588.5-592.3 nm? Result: 10.5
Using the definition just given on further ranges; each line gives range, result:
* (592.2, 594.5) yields 11.1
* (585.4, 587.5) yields 10.9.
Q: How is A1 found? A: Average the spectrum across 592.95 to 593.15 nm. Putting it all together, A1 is 9.02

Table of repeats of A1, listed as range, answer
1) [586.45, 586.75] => 10.4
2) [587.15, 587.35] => 10.9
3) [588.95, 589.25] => 8.96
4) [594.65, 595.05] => 10.8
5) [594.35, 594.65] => 9.93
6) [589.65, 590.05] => 8.94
